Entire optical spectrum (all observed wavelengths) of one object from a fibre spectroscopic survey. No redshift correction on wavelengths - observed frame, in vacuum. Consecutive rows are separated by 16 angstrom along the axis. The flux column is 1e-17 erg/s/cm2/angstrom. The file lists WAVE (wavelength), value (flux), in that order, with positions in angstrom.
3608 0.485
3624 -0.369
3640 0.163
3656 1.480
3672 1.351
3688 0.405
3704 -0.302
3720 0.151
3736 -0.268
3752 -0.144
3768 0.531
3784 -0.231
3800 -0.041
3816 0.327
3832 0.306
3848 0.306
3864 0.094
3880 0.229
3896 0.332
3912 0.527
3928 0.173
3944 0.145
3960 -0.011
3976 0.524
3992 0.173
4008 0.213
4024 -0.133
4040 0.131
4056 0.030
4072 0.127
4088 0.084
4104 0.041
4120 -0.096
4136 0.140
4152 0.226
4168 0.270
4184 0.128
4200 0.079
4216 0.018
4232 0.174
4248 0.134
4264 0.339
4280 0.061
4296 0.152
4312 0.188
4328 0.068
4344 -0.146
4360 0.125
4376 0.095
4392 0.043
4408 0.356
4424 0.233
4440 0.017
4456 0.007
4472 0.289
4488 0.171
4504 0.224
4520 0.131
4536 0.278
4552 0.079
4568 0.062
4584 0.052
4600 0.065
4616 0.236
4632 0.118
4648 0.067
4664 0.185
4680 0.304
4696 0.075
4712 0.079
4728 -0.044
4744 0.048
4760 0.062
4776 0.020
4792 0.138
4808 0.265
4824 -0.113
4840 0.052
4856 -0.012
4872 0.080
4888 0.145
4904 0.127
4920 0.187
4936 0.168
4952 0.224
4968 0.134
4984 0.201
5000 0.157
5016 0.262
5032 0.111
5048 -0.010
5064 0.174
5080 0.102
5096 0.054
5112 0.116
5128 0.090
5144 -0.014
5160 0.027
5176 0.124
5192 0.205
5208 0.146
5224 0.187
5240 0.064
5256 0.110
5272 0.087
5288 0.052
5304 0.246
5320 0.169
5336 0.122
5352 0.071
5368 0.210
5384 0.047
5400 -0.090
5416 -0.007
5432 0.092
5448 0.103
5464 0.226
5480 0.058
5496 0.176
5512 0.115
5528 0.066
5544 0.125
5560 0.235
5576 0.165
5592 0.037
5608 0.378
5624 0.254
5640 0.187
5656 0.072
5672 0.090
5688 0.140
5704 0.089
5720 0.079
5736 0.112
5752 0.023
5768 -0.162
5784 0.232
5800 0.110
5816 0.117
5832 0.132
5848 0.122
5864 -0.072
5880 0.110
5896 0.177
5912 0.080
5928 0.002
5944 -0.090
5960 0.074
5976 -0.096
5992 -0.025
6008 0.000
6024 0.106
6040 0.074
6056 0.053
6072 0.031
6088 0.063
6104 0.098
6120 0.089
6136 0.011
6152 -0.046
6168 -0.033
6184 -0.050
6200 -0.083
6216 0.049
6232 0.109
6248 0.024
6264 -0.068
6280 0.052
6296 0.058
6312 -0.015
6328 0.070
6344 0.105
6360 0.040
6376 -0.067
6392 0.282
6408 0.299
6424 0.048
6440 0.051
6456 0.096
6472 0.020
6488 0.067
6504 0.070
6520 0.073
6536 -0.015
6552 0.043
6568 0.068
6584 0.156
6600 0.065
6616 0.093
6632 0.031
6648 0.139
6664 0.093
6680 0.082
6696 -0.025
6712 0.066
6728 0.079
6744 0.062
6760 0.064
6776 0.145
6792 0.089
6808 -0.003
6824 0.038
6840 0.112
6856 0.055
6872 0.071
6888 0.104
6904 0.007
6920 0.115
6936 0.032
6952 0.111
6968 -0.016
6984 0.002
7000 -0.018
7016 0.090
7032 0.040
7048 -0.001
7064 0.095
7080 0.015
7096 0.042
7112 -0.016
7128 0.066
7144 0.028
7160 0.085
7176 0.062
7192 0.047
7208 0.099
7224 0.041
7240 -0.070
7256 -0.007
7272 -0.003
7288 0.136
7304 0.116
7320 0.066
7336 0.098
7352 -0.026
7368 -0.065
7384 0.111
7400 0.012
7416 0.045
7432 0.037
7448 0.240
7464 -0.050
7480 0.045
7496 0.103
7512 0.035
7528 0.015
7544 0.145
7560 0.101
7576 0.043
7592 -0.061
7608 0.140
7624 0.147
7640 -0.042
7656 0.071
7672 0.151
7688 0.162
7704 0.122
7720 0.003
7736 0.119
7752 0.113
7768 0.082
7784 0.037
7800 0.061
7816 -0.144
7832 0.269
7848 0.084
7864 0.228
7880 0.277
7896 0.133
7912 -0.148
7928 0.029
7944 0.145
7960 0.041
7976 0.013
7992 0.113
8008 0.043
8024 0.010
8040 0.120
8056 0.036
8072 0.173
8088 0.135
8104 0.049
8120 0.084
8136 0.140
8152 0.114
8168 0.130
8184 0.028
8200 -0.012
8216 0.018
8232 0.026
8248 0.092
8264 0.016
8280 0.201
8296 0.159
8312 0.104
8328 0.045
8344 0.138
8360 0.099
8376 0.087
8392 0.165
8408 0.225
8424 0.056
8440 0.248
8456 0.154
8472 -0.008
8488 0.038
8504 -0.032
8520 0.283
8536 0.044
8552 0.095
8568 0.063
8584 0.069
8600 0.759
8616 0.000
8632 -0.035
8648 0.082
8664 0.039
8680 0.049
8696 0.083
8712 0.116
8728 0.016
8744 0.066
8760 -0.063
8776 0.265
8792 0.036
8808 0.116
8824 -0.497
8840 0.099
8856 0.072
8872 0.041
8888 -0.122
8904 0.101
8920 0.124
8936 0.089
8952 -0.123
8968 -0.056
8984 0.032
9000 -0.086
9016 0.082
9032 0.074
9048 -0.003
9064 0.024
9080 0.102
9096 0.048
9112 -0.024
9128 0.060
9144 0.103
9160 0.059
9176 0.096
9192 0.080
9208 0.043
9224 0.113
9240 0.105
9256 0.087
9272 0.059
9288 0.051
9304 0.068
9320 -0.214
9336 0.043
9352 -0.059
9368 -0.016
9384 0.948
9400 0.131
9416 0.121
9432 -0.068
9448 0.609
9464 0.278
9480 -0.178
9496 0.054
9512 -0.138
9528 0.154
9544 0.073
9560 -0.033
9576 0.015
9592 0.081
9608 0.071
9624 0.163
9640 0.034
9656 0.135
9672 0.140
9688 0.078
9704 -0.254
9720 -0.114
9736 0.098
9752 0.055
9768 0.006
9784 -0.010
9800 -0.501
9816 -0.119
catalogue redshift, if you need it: 0.72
